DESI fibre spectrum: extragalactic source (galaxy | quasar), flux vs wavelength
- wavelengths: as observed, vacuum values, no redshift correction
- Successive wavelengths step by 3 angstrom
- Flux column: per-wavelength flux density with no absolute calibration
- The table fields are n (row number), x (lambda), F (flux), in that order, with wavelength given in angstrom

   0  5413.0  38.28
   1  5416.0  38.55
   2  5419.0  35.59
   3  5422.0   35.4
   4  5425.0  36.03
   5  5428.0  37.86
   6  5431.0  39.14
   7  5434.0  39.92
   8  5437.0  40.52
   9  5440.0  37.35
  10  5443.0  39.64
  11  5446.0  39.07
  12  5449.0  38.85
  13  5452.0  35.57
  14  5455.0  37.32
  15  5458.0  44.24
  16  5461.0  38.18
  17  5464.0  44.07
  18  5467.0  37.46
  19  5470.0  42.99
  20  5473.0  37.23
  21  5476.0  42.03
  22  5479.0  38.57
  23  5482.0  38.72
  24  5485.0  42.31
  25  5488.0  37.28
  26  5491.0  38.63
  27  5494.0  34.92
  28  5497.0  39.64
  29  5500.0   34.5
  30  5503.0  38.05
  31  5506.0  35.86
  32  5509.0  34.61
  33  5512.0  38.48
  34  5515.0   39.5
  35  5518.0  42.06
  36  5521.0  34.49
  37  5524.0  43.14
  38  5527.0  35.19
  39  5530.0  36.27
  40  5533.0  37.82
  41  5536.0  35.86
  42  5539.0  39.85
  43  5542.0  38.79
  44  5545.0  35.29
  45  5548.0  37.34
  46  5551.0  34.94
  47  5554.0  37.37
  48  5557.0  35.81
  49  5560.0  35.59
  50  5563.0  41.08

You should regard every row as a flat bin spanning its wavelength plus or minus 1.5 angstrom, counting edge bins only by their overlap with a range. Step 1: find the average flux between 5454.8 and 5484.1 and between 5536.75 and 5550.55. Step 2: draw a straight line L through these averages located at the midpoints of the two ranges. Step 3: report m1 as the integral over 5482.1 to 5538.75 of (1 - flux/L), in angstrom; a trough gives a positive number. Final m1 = 1.4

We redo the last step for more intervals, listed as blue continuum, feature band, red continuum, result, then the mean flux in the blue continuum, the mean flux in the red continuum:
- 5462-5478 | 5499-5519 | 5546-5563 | 0.6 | 40.6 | 36.6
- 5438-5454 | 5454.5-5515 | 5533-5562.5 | -1.8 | 38.1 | 37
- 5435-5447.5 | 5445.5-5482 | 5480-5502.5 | -0.9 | 39.2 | 38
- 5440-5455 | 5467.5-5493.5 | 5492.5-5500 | -1.6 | 38.1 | 36.7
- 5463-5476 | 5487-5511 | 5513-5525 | 2.0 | 40.5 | 39.6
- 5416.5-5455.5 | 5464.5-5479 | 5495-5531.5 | -0.9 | 37.9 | 37.6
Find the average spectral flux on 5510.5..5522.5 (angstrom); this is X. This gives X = 38.6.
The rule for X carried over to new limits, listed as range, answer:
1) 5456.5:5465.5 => 42.2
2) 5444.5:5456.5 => 37.7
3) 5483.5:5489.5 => 39.8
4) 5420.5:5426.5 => 35.7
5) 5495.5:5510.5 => 36.5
